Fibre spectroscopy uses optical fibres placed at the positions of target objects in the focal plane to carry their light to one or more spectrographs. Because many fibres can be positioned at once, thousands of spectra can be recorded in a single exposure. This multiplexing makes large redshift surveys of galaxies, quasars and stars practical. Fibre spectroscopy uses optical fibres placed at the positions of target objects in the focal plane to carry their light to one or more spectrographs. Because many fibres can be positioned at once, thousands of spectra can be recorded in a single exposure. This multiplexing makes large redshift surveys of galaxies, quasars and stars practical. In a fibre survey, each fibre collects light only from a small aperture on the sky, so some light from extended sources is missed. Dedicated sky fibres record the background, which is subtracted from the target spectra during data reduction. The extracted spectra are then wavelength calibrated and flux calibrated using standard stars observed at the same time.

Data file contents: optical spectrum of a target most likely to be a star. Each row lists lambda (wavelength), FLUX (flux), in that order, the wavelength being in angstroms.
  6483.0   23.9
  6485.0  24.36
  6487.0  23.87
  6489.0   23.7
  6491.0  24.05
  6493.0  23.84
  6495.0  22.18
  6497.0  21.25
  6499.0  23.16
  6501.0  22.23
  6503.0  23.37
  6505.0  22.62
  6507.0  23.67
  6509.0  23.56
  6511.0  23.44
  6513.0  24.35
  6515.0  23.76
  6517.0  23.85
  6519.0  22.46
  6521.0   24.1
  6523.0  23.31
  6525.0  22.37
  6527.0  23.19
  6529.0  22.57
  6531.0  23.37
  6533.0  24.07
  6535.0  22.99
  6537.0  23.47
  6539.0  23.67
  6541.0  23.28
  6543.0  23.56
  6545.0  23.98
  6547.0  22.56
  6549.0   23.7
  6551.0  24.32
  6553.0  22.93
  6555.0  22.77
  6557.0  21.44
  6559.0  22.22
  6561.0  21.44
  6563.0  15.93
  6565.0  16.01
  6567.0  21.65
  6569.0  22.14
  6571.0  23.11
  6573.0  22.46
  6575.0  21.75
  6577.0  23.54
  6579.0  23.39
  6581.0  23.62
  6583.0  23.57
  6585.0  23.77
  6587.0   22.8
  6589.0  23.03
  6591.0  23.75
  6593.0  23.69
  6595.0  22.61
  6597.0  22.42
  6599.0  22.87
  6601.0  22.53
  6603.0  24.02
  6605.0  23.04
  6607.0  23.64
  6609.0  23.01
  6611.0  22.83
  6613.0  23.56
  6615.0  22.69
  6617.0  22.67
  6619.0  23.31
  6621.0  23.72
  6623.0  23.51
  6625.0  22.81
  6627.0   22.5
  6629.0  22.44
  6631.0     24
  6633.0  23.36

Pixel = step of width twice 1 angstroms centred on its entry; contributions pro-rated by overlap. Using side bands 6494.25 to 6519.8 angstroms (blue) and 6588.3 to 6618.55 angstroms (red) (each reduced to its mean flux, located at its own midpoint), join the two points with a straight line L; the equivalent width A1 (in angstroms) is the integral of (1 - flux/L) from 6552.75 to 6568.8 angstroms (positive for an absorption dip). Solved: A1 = 1.8 angstroms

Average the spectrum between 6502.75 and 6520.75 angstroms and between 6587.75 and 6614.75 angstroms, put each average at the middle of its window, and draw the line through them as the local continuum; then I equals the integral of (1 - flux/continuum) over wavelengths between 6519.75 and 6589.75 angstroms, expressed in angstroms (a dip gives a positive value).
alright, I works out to 2.1 angstroms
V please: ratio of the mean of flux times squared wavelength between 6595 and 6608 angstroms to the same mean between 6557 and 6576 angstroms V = 1.12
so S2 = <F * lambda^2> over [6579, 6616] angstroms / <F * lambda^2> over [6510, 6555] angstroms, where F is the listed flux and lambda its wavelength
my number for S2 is 1.0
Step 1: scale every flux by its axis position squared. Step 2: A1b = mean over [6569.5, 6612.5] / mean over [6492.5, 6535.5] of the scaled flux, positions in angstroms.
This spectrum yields 1.02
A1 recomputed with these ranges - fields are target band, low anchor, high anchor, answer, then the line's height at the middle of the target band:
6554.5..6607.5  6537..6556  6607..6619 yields 2.0 angstroms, 23.2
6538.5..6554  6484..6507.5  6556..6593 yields -0.7 angstroms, 22.4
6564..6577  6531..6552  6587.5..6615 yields 1.1 angstroms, 23.3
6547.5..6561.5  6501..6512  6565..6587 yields 0.0 angstroms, 22.8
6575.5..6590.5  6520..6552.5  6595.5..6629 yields -0.1 angstroms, 23.2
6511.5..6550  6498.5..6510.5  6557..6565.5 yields -3.7 angstroms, 21.4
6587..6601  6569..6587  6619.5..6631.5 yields 0.1 angstroms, 23.1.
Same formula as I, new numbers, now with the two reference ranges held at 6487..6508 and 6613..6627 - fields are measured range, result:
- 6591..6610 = -0.02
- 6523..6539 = -0.09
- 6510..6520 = -0.22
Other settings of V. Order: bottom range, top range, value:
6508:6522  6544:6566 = 0.92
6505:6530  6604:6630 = 1.02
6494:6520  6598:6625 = 1.04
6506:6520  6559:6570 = 0.85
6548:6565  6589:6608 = 1.09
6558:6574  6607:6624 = 1.14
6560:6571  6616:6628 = 1.19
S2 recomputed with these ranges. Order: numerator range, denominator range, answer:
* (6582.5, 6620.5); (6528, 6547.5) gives 1.01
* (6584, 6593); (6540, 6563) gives 1.05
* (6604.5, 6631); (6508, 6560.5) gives 1.02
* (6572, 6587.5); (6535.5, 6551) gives 0.99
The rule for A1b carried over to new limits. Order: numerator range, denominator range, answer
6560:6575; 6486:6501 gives 0.91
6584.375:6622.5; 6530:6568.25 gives 1.06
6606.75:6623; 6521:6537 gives 1.03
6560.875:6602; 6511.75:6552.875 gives 0.96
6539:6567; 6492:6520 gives 0.96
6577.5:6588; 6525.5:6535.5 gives 1.03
